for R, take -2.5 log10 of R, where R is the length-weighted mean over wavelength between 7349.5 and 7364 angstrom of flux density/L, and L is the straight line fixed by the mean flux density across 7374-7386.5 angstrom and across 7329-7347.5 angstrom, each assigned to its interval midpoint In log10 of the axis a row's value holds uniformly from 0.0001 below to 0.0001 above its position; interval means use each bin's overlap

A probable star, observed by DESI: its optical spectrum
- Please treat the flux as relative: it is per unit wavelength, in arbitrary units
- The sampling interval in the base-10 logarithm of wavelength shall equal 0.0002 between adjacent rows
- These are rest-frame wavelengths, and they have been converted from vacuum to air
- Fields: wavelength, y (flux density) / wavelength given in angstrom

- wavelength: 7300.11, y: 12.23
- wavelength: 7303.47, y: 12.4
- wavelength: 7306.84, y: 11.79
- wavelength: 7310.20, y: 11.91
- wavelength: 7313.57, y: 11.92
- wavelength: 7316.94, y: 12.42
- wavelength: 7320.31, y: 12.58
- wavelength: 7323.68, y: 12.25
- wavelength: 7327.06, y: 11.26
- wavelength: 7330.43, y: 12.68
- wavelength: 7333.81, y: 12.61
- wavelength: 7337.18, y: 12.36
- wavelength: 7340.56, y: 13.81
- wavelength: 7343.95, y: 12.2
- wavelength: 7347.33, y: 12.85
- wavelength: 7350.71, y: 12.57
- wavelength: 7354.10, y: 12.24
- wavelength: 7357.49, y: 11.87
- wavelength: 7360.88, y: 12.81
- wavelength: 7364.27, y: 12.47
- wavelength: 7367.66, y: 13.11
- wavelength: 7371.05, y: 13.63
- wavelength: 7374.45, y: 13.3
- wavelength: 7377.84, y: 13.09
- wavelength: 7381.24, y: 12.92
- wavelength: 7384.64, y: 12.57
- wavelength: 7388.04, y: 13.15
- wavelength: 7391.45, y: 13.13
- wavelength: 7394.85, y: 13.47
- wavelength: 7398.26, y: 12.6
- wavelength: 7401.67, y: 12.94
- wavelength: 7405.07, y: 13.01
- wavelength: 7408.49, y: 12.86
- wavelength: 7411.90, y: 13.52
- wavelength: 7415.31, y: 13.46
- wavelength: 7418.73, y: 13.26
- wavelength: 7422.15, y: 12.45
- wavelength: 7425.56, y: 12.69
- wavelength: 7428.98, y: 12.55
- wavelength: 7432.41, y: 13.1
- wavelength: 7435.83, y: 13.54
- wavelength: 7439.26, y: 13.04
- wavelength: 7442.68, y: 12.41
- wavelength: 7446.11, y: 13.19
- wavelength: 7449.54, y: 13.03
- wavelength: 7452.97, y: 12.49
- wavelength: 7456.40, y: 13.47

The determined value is 0.04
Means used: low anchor 12.7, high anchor 12.9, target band 12.4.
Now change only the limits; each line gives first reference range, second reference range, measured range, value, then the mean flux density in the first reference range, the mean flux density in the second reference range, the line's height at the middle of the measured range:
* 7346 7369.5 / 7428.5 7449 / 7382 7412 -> -0.019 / 12.6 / 13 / 12.8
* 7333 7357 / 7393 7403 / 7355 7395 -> -0.007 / 12.6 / 13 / 12.8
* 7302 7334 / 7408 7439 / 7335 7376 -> -0.025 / 12.2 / 13.1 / 12.5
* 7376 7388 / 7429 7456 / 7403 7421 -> -0.021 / 12.9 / 13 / 12.9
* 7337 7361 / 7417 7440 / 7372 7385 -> -0.028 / 12.6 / 12.9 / 12.7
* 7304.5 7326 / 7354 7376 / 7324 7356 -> -0.002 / 12.1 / 12.8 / 12.5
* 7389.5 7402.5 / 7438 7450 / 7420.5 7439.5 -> 0.005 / 13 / 12.9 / 12.9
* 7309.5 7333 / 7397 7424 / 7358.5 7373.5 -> -0.032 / 12.2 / 13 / 12.6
